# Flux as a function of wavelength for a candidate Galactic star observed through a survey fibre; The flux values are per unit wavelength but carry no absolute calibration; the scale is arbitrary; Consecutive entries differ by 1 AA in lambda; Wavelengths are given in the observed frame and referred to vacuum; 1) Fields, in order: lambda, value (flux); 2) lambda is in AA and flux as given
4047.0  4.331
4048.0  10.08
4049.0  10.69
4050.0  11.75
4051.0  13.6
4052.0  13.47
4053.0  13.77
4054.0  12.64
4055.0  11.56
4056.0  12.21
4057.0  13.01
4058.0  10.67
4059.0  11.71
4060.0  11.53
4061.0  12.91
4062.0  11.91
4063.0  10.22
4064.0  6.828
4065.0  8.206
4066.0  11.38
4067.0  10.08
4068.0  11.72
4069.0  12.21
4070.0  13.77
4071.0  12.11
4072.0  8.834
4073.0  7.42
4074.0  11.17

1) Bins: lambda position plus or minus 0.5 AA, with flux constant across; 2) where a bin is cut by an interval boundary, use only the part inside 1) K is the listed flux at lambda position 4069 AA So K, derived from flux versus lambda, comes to 12.21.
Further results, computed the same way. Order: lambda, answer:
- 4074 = 11.17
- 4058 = 10.67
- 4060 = 11.53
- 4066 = 11.38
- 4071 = 12.11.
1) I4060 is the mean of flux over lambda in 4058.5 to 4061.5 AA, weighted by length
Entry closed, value 12.1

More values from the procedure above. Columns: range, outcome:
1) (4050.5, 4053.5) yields 13.6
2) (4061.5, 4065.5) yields 9.29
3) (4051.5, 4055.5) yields 12.9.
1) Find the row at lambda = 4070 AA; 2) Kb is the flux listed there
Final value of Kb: 13.77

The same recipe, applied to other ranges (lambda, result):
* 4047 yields 4.331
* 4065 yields 8.206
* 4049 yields 10.69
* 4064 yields 6.828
